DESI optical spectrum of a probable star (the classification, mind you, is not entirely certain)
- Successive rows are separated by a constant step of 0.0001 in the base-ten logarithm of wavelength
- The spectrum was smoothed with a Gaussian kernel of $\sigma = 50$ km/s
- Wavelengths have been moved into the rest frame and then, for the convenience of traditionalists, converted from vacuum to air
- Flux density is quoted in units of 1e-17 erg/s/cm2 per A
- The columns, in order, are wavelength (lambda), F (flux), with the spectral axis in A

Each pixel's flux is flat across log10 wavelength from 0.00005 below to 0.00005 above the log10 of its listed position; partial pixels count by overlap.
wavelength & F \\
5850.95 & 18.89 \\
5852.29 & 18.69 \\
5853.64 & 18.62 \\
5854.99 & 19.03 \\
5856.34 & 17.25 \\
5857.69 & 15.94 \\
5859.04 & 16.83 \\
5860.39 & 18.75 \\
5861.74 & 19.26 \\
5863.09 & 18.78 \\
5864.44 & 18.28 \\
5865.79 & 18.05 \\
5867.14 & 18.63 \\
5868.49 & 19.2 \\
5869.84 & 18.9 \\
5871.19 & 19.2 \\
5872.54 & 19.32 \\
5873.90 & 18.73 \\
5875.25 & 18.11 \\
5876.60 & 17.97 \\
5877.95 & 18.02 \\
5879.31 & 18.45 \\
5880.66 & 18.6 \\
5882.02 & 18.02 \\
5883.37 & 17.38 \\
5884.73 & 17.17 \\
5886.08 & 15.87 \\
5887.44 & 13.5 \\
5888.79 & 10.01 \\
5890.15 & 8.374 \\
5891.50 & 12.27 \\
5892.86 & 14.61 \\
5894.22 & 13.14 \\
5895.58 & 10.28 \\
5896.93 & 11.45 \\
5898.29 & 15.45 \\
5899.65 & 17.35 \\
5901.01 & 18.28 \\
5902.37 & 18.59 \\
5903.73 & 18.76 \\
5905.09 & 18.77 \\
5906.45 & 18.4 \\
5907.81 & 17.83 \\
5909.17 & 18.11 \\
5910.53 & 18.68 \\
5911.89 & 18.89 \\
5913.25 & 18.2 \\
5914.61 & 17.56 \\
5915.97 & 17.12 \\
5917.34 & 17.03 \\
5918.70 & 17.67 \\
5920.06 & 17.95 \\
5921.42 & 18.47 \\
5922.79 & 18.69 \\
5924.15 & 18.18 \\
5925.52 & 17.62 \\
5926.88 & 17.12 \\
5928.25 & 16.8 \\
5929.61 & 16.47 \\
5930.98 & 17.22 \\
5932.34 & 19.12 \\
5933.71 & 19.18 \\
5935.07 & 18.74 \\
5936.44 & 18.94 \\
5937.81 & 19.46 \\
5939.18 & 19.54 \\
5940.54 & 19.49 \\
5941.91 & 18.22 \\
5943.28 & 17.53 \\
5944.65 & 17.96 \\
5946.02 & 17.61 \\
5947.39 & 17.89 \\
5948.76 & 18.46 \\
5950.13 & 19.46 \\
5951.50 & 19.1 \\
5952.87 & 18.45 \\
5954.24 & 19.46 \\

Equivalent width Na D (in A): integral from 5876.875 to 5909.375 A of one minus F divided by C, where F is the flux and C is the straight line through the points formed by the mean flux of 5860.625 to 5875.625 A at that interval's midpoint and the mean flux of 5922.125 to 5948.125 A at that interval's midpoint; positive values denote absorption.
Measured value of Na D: 4.9 A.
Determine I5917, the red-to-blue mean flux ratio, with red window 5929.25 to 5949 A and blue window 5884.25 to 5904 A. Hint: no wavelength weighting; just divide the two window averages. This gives 1.3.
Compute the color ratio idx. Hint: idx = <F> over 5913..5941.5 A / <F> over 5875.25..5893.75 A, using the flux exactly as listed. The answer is 1.2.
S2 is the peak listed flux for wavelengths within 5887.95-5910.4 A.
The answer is 18.77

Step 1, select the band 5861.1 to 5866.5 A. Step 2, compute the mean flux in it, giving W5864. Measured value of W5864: 18.6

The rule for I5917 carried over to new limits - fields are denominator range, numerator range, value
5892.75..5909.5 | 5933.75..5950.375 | 1.15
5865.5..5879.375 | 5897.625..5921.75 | 0.96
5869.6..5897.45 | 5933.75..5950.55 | 1.19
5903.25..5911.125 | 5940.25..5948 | 0.98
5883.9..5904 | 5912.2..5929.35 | 1.24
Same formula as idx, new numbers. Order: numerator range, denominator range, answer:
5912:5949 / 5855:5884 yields 0.99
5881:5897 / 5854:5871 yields 0.75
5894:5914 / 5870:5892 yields 1.03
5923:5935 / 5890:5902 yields 1.29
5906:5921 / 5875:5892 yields 1.15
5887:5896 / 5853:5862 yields 0.66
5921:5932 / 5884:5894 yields 1.34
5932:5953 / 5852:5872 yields 1.02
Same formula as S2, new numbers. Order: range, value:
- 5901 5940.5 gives 19.54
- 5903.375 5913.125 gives 18.89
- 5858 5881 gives 19.32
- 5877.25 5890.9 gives 18.6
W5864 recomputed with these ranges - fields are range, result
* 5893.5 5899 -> 12.6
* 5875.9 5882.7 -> 18.2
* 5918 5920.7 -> 17.8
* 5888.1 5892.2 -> 10.3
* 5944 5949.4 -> 18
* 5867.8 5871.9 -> 19.1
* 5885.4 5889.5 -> 13.1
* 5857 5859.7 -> 16.4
